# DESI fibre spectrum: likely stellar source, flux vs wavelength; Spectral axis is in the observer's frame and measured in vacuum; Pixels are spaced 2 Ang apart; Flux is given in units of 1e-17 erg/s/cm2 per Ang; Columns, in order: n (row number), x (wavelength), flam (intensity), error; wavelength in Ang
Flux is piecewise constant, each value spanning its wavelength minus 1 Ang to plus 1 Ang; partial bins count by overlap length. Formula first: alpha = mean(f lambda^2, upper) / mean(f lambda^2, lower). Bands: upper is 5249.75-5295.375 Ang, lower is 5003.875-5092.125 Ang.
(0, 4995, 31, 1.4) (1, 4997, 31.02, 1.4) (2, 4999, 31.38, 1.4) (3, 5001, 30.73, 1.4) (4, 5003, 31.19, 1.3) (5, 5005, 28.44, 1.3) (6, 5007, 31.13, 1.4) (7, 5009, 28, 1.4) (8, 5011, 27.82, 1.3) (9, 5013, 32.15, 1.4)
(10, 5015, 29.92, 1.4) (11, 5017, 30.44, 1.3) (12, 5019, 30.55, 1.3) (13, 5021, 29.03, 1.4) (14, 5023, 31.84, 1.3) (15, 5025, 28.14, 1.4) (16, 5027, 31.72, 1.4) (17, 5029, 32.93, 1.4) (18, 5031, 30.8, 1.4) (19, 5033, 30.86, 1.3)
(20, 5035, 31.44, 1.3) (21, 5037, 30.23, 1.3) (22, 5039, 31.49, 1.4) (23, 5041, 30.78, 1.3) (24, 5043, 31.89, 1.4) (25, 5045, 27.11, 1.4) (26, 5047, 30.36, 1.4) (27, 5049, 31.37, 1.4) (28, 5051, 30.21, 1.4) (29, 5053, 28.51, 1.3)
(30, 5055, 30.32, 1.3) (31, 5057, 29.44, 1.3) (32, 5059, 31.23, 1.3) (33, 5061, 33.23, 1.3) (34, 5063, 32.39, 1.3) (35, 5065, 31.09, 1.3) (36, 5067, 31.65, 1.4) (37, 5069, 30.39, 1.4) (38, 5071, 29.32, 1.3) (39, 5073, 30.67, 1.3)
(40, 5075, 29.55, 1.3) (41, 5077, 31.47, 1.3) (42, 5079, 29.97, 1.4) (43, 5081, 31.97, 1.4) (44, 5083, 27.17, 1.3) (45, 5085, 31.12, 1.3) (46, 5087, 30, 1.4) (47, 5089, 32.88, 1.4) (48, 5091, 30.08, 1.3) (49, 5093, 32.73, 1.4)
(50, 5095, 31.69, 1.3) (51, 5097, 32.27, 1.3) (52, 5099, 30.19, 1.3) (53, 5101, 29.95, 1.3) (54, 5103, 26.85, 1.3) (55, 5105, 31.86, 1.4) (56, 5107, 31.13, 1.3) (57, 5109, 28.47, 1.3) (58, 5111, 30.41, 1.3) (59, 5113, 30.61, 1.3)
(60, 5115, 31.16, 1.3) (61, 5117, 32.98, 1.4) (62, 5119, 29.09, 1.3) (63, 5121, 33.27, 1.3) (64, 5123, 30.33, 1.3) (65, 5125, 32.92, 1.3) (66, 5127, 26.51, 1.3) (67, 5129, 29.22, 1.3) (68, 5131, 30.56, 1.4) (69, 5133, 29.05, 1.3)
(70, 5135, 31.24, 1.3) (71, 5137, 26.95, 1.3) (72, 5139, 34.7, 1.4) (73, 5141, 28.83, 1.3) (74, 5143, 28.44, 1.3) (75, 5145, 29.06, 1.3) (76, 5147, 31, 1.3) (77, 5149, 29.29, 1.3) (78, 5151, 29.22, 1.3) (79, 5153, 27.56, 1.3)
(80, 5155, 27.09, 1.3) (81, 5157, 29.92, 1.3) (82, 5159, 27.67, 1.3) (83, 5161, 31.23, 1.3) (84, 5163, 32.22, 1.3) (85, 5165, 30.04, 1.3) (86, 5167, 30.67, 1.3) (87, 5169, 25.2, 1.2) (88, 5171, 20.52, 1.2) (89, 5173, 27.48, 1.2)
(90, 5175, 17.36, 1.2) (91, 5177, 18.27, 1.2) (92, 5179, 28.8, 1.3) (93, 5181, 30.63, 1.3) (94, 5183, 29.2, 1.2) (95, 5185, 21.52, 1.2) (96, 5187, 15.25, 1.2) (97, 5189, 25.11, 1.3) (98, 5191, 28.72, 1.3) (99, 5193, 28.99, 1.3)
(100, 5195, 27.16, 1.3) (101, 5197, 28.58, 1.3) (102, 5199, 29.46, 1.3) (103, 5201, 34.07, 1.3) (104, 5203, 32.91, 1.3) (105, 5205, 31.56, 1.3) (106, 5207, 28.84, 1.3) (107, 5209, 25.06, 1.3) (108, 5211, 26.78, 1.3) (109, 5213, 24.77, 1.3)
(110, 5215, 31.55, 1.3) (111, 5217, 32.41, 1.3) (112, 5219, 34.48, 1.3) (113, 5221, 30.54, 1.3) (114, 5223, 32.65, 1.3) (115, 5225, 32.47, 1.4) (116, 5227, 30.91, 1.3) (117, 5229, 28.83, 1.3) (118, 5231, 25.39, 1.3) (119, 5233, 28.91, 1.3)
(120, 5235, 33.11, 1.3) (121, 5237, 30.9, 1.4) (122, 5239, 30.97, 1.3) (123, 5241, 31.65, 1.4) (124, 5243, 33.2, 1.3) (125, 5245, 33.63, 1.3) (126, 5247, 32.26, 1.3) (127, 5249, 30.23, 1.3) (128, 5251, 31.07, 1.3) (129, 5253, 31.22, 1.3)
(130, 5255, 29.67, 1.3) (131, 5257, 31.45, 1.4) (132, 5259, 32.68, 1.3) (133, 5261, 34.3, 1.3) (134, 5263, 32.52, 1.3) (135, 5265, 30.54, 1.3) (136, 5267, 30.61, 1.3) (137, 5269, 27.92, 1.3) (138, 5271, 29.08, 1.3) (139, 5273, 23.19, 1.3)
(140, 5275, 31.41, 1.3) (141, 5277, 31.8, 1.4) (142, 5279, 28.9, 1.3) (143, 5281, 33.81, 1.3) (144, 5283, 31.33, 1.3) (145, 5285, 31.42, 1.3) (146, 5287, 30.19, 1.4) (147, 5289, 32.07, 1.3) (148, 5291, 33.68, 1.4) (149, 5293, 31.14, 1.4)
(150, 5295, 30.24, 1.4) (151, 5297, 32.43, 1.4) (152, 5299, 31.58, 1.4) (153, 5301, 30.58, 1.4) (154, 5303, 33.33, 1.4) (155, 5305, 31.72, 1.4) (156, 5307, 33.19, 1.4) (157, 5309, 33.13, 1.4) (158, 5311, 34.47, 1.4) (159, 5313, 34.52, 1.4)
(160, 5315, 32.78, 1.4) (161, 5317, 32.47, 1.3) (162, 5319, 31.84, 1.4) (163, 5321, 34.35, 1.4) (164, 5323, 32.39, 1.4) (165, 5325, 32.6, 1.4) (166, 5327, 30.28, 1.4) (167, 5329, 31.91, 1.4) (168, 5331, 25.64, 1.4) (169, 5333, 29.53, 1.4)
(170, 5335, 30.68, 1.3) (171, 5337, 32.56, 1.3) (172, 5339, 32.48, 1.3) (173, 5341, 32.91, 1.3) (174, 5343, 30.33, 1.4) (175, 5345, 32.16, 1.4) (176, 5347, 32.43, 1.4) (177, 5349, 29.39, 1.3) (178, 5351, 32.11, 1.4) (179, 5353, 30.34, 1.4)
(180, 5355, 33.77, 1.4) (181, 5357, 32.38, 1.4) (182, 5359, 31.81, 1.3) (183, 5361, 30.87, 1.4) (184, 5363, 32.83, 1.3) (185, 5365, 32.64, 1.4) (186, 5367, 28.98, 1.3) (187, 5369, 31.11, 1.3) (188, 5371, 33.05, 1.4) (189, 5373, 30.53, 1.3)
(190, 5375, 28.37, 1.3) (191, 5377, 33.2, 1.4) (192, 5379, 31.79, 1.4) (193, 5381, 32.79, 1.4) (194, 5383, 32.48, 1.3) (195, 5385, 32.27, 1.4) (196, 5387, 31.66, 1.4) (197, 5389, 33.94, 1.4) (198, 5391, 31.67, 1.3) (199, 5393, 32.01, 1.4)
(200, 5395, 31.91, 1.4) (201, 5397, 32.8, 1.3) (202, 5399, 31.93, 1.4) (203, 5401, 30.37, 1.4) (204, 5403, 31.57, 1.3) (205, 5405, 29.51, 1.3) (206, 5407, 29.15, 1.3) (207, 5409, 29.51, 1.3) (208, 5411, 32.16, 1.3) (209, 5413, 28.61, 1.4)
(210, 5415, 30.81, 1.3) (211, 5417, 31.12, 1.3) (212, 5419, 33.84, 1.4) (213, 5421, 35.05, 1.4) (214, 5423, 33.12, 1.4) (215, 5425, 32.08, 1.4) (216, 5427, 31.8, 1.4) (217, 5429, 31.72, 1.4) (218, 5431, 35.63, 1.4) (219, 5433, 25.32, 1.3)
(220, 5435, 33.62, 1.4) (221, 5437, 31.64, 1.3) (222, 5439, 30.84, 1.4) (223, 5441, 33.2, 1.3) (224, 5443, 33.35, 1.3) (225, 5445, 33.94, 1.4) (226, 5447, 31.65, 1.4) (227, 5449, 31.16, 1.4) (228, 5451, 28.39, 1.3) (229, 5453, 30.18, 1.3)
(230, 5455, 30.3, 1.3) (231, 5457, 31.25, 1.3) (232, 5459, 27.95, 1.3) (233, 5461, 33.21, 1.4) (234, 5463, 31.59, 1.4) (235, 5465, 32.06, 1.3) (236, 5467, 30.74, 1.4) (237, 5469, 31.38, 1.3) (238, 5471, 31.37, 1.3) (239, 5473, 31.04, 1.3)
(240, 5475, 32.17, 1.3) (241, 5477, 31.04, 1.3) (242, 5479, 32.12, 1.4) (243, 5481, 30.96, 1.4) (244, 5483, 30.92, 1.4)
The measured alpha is 1.11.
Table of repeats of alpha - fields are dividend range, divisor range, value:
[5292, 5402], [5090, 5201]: 1.20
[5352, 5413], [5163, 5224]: 1.22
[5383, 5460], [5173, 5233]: 1.22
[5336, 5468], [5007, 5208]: 1.20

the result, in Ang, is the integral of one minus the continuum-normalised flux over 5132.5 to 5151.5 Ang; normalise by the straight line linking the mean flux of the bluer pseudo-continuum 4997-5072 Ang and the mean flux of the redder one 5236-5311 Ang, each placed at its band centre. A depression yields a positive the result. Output 0.7 Ang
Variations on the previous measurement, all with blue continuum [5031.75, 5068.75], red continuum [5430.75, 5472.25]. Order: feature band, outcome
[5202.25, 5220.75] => 0.7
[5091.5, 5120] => 0.2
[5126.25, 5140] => 0.5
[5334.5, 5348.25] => -0.4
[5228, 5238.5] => 0.5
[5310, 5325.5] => -1.0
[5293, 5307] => -0.3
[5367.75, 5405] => -0.7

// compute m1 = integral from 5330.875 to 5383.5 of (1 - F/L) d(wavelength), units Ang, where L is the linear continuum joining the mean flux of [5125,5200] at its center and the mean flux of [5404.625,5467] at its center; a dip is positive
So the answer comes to -1.92 Ang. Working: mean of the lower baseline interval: 27.7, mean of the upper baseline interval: 31.4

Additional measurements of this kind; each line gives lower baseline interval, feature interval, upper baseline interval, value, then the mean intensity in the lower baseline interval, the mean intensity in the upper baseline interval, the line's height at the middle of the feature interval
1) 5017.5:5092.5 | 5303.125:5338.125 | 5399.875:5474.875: -1.00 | 30.6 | 31.4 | 31.1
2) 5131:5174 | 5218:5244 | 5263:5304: -0.88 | 29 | 30.8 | 30.1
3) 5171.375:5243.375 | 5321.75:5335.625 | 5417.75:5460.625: -0.15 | 28.5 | 31.7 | 30.2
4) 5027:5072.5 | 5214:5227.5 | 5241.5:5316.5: -0.36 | 30.8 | 31.6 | 31.4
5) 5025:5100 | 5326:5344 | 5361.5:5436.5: 0.44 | 30.8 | 31.6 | 31.5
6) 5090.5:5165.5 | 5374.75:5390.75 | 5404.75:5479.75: -0.53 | 30.2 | 31.4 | 31.2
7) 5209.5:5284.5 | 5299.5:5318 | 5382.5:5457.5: -1.10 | 30.7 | 31.6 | 31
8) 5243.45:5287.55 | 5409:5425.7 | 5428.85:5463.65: -0.34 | 30.9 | 31.4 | 31.3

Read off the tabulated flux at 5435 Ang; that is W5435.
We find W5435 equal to 33.62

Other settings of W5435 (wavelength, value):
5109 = 28.47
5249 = 30.23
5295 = 30.24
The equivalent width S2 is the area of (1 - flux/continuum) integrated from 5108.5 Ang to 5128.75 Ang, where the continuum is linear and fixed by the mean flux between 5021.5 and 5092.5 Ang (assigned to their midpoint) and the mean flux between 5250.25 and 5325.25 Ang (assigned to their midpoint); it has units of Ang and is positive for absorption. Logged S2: 0.2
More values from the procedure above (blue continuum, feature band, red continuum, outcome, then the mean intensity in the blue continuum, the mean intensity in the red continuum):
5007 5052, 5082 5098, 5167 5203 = -1.3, 30.4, 26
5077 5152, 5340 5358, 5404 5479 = -0.4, 30.4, 31.4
